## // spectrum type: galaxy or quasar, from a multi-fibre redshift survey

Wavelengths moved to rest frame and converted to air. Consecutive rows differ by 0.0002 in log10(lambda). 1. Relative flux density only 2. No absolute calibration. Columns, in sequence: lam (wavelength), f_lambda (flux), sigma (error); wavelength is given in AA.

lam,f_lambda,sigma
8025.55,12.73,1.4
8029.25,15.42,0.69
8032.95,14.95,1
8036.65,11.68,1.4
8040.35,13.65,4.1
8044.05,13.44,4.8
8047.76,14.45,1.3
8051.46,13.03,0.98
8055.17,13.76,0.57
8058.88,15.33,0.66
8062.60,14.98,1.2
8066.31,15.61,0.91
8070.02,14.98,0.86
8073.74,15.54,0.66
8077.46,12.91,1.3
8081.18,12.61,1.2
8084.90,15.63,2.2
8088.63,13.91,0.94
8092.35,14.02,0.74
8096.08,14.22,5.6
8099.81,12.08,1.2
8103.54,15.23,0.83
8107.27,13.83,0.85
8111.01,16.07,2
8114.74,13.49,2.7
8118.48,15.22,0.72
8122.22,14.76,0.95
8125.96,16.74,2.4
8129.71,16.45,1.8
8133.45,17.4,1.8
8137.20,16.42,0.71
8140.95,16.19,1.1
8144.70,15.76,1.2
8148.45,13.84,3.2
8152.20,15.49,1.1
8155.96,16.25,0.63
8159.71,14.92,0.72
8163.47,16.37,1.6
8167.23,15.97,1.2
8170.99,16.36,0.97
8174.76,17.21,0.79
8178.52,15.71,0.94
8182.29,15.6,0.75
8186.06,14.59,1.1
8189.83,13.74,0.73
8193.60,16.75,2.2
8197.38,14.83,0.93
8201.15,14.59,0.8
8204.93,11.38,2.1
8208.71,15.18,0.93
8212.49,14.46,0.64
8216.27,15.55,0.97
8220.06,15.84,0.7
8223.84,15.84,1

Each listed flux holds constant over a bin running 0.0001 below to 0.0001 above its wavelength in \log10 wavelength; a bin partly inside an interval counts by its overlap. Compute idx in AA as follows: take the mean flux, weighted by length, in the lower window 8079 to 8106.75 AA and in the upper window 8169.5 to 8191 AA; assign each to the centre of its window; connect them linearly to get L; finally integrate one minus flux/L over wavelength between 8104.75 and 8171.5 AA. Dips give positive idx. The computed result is -3.8 AA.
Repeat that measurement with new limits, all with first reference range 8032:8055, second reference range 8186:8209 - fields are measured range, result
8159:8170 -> -1.3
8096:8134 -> -3.0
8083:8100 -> -0.5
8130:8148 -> -2.8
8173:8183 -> -1.4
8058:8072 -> -1.6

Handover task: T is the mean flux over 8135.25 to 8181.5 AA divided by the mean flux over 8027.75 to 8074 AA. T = 1.11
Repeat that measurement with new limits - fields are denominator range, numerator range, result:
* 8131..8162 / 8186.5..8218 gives 0.92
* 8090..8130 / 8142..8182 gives 1.08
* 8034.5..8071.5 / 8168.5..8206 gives 1.08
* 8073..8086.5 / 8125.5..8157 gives 1.14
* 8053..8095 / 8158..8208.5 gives 1.05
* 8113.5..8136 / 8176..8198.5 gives 0.97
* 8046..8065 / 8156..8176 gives 1.12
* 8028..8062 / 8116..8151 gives 1.13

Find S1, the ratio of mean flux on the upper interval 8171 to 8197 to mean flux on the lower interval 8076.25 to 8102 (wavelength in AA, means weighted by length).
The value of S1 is 1.14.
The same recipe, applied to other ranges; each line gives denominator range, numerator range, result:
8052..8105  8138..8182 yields 1.11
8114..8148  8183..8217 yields 0.92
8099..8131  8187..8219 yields 0.98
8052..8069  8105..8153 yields 1.05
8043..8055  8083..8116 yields 1.05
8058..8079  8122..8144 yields 1.10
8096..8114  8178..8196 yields 1.07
